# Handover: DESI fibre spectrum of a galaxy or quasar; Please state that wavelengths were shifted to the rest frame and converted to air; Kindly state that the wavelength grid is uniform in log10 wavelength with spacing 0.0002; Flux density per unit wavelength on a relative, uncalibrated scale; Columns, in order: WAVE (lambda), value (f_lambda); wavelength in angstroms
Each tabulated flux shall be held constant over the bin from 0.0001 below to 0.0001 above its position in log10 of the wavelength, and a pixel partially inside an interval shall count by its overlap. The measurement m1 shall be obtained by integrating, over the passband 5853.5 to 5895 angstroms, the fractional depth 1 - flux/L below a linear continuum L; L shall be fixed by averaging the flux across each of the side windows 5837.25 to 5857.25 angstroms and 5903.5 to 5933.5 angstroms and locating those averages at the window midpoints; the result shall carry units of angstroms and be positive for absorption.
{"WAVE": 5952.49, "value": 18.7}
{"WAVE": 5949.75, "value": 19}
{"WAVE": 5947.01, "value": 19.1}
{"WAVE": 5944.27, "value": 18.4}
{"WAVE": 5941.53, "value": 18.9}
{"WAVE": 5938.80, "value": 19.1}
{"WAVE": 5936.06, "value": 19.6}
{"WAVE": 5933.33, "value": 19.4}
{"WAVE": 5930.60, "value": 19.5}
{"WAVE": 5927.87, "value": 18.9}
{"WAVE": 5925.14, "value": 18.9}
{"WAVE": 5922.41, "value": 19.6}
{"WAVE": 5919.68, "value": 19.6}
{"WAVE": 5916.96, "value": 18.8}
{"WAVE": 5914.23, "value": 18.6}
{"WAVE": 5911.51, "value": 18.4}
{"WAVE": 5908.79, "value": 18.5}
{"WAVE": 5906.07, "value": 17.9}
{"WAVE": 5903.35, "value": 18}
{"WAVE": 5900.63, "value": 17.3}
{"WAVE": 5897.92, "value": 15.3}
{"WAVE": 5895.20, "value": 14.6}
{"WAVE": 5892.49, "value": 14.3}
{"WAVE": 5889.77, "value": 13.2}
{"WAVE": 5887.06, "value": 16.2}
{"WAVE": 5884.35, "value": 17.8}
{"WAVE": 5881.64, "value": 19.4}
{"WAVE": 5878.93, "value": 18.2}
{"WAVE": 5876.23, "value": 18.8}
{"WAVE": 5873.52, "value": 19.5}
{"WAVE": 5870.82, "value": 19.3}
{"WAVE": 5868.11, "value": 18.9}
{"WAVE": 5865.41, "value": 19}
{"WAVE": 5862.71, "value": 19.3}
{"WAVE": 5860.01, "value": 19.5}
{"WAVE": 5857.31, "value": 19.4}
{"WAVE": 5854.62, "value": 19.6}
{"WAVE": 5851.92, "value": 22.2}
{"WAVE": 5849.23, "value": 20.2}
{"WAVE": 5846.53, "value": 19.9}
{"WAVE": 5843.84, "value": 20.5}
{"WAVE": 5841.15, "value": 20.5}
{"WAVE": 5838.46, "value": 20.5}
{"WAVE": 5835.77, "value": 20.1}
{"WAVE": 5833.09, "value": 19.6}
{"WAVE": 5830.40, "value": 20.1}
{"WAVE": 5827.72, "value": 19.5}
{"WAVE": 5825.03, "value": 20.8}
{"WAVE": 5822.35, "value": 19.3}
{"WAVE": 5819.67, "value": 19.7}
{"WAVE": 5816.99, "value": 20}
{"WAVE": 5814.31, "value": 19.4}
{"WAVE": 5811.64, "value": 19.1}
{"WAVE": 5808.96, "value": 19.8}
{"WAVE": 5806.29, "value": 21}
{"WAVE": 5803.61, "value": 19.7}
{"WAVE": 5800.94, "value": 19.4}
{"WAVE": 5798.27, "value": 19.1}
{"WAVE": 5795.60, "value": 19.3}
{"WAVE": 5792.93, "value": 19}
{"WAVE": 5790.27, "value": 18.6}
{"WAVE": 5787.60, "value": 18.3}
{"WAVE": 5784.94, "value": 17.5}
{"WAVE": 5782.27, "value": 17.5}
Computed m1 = 3.8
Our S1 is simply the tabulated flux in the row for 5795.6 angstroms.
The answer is 19.3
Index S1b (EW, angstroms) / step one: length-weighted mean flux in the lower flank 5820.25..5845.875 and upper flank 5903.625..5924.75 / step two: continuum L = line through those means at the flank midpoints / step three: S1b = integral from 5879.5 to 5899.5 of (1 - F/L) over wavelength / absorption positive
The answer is 3.4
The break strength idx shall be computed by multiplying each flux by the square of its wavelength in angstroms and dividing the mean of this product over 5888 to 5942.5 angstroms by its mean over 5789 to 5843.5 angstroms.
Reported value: 0.94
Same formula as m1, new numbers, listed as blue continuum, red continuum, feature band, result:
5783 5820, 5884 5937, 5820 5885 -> -4.1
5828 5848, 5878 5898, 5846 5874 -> -2.0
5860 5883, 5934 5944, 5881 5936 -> 3.9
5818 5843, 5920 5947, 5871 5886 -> 0.7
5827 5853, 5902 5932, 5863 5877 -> 0.4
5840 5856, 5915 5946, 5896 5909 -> 1.6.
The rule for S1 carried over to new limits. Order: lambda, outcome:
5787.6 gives 18.3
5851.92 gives 22.2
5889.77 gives 13.2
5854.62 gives 19.6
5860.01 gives 19.5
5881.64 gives 19.4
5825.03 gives 20.8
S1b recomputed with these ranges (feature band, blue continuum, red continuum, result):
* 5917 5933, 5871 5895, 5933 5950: -0.65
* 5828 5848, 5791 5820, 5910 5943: -0.71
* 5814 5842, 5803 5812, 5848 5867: -0.03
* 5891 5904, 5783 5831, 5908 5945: 2.28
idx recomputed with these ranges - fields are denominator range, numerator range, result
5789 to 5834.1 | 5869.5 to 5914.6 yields 0.91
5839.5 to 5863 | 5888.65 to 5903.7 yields 0.77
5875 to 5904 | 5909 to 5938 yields 1.16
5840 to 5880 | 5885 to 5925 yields 0.89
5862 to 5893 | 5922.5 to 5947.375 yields 1.09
